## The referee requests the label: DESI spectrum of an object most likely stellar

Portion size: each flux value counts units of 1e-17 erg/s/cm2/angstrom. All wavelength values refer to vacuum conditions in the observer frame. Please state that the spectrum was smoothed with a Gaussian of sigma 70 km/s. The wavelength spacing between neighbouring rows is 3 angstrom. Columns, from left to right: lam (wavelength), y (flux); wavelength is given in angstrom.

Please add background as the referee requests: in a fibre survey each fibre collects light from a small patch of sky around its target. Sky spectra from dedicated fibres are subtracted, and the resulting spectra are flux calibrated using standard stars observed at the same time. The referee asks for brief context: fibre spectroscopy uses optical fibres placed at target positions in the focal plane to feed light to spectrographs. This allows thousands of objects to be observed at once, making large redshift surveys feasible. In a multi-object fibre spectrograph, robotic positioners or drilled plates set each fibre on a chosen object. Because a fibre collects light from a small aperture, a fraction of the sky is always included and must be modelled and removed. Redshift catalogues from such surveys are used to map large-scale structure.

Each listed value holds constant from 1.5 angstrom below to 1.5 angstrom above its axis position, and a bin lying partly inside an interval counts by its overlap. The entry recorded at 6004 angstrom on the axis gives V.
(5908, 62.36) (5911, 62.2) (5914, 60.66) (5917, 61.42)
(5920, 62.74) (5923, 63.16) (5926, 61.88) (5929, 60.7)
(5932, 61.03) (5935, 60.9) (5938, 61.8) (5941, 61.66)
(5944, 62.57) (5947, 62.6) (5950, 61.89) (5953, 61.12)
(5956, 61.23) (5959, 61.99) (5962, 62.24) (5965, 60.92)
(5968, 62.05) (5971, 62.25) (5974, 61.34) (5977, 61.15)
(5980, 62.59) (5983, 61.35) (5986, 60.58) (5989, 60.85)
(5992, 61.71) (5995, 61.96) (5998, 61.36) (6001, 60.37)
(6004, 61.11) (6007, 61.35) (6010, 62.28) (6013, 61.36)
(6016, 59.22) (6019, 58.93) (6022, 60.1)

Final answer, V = 61.11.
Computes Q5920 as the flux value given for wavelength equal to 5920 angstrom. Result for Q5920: 62.74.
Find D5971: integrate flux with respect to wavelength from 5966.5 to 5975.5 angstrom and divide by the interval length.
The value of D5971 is 61.9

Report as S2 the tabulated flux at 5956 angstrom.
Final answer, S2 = 61.23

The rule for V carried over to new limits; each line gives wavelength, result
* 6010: 62.28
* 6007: 61.35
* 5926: 61.88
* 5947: 62.6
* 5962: 62.24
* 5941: 61.66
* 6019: 58.93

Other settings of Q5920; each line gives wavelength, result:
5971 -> 62.25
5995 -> 61.96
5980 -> 62.59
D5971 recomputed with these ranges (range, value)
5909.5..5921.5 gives 61.8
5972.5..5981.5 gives 61.7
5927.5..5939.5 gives 61.1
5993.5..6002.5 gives 61.2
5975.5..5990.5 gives 61.3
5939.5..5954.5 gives 62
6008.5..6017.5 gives 61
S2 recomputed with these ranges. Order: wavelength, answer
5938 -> 61.8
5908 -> 62.36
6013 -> 61.36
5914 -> 60.66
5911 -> 62.2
